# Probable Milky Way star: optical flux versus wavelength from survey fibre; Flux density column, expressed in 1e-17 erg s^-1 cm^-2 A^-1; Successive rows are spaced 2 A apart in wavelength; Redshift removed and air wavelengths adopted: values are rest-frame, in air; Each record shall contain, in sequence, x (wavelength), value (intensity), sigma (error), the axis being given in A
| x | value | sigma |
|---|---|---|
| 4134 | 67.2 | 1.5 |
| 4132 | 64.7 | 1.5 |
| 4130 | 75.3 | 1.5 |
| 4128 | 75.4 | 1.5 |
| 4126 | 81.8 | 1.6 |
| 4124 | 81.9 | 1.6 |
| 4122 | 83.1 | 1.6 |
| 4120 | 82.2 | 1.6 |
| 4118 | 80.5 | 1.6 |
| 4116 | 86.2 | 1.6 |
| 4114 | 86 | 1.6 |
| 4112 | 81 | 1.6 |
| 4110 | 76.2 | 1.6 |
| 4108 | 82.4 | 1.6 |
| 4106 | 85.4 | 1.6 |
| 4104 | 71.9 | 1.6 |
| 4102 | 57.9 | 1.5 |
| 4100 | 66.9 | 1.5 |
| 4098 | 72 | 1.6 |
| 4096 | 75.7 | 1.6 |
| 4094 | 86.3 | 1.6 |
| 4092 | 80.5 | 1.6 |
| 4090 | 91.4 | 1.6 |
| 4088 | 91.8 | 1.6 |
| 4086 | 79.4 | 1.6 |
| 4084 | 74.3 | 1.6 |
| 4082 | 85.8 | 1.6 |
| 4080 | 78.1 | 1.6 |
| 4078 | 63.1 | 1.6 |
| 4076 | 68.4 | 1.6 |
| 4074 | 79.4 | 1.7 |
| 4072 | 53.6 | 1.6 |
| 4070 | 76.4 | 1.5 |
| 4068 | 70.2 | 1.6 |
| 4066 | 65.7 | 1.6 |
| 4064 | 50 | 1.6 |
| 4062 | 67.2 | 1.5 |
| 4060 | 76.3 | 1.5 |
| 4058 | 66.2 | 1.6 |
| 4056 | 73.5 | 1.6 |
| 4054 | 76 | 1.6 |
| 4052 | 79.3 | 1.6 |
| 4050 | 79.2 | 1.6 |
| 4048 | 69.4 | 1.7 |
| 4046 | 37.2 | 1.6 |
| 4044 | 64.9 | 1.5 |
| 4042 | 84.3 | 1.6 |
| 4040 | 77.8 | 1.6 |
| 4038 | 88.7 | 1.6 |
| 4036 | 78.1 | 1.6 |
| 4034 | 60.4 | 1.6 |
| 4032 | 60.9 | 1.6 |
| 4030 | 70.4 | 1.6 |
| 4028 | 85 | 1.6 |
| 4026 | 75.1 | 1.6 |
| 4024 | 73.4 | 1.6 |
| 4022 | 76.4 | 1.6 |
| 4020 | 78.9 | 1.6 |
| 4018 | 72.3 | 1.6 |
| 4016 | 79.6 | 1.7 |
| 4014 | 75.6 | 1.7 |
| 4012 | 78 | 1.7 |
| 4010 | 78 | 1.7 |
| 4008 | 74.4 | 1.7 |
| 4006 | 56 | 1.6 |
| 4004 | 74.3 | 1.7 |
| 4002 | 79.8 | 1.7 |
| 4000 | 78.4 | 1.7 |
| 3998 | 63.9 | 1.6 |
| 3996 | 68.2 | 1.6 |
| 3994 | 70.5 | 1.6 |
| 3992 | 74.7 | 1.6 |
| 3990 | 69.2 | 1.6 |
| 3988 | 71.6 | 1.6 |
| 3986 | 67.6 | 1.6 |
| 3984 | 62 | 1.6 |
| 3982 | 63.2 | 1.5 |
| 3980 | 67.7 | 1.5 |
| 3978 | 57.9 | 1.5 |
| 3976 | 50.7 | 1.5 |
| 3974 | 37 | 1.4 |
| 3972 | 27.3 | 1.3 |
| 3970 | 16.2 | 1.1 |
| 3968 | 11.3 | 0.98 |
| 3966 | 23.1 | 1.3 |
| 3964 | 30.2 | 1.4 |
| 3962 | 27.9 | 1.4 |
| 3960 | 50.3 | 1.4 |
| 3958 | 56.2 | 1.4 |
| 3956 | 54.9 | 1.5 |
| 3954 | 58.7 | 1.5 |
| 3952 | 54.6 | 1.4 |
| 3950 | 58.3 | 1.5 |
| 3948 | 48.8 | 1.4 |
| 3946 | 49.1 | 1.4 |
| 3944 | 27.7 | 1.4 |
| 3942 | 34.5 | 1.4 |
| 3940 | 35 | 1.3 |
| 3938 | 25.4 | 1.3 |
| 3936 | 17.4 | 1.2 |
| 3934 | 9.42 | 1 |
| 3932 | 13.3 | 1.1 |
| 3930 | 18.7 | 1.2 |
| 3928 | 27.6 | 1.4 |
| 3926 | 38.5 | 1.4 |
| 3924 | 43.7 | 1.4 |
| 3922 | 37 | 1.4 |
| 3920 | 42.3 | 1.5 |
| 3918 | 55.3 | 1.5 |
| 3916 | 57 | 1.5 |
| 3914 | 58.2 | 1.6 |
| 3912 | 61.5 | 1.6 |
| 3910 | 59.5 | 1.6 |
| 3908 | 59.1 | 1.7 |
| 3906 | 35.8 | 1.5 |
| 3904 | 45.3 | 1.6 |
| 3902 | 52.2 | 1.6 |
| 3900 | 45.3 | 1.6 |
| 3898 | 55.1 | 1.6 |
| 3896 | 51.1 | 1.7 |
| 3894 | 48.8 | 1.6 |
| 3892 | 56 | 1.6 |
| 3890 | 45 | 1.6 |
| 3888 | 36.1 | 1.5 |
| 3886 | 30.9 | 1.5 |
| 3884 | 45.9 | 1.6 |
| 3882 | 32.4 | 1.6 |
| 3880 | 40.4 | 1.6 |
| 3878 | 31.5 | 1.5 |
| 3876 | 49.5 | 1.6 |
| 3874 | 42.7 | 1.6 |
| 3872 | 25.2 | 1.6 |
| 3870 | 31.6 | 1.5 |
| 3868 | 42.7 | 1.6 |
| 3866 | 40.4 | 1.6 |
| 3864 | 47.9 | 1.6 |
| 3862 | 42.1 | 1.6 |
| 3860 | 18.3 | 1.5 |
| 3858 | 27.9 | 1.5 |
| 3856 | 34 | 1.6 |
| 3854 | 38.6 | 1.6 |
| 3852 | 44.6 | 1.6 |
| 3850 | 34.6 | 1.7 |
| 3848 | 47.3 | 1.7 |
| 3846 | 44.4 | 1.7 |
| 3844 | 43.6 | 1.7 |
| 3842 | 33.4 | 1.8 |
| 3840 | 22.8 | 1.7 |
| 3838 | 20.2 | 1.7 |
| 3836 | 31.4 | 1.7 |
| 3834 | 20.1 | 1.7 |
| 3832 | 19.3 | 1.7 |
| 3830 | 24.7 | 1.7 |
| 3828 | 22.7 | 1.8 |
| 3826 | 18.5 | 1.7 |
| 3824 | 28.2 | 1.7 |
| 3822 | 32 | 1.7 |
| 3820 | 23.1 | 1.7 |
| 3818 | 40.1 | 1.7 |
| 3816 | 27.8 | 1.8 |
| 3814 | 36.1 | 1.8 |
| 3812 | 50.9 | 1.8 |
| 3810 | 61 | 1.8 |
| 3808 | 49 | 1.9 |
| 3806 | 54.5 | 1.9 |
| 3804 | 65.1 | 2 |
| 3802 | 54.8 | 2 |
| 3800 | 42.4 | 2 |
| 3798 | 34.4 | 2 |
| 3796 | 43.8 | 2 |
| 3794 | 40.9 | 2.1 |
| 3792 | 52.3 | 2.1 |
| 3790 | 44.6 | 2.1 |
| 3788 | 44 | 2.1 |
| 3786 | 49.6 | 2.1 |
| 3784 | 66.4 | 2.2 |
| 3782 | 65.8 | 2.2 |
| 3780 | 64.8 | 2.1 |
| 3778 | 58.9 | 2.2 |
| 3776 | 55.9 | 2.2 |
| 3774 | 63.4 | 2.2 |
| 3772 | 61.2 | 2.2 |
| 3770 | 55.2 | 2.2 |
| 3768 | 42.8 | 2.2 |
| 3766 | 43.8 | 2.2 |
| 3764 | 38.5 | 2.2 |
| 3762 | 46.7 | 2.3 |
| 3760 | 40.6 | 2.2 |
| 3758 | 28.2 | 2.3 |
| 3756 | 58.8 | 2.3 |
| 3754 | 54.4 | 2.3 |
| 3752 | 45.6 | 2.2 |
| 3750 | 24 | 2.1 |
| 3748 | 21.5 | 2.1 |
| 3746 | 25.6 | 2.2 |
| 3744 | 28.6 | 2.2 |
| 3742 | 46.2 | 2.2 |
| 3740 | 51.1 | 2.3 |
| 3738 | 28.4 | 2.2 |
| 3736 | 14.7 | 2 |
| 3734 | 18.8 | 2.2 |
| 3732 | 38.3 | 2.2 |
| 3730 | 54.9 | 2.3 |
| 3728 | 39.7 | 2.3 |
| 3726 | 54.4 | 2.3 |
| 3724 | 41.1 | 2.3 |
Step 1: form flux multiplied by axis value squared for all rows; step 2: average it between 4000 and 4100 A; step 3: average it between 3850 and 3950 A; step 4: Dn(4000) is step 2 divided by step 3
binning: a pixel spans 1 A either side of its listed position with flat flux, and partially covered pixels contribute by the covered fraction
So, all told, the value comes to 1.98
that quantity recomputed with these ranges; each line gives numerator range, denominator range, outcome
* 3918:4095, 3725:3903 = 1.63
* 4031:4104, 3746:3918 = 1.91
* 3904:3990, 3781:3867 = 1.18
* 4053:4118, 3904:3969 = 2.02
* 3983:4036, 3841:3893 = 2.00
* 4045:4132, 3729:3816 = 1.93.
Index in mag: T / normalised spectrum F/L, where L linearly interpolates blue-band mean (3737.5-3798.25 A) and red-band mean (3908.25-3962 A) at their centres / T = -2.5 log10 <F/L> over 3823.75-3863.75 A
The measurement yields 0.38 mag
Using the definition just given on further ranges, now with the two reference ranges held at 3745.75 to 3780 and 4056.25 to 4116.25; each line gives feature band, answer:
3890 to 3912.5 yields 0.14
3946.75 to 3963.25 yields 0.23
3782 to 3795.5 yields -0.05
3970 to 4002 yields 0.08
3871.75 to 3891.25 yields 0.41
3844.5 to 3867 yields 0.38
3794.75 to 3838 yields 0.34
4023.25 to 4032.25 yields -0.07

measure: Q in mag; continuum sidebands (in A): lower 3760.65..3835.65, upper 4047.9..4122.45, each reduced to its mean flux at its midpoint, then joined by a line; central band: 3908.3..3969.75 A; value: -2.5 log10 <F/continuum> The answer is 0.443 mag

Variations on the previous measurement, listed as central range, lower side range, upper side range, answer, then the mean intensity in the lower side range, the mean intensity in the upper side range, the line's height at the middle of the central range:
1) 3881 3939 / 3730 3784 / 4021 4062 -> 0.380 mag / 43.8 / 72.5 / 59.2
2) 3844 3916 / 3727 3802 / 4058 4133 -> 0.273 mag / 44.3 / 75.7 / 55.3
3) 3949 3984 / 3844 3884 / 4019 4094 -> 0.267 mag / 38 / 73.3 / 56.8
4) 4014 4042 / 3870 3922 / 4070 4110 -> -0.139 mag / 46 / 76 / 66.4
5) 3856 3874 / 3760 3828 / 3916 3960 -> 0.224 mag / 46.7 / 39.1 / 43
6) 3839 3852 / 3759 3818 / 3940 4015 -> 0.325 mag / 50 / 55.1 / 51.5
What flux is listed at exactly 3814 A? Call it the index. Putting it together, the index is 36.1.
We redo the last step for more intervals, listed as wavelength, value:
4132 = 64.7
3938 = 25.4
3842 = 33.4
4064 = 50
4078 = 63.1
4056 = 73.5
